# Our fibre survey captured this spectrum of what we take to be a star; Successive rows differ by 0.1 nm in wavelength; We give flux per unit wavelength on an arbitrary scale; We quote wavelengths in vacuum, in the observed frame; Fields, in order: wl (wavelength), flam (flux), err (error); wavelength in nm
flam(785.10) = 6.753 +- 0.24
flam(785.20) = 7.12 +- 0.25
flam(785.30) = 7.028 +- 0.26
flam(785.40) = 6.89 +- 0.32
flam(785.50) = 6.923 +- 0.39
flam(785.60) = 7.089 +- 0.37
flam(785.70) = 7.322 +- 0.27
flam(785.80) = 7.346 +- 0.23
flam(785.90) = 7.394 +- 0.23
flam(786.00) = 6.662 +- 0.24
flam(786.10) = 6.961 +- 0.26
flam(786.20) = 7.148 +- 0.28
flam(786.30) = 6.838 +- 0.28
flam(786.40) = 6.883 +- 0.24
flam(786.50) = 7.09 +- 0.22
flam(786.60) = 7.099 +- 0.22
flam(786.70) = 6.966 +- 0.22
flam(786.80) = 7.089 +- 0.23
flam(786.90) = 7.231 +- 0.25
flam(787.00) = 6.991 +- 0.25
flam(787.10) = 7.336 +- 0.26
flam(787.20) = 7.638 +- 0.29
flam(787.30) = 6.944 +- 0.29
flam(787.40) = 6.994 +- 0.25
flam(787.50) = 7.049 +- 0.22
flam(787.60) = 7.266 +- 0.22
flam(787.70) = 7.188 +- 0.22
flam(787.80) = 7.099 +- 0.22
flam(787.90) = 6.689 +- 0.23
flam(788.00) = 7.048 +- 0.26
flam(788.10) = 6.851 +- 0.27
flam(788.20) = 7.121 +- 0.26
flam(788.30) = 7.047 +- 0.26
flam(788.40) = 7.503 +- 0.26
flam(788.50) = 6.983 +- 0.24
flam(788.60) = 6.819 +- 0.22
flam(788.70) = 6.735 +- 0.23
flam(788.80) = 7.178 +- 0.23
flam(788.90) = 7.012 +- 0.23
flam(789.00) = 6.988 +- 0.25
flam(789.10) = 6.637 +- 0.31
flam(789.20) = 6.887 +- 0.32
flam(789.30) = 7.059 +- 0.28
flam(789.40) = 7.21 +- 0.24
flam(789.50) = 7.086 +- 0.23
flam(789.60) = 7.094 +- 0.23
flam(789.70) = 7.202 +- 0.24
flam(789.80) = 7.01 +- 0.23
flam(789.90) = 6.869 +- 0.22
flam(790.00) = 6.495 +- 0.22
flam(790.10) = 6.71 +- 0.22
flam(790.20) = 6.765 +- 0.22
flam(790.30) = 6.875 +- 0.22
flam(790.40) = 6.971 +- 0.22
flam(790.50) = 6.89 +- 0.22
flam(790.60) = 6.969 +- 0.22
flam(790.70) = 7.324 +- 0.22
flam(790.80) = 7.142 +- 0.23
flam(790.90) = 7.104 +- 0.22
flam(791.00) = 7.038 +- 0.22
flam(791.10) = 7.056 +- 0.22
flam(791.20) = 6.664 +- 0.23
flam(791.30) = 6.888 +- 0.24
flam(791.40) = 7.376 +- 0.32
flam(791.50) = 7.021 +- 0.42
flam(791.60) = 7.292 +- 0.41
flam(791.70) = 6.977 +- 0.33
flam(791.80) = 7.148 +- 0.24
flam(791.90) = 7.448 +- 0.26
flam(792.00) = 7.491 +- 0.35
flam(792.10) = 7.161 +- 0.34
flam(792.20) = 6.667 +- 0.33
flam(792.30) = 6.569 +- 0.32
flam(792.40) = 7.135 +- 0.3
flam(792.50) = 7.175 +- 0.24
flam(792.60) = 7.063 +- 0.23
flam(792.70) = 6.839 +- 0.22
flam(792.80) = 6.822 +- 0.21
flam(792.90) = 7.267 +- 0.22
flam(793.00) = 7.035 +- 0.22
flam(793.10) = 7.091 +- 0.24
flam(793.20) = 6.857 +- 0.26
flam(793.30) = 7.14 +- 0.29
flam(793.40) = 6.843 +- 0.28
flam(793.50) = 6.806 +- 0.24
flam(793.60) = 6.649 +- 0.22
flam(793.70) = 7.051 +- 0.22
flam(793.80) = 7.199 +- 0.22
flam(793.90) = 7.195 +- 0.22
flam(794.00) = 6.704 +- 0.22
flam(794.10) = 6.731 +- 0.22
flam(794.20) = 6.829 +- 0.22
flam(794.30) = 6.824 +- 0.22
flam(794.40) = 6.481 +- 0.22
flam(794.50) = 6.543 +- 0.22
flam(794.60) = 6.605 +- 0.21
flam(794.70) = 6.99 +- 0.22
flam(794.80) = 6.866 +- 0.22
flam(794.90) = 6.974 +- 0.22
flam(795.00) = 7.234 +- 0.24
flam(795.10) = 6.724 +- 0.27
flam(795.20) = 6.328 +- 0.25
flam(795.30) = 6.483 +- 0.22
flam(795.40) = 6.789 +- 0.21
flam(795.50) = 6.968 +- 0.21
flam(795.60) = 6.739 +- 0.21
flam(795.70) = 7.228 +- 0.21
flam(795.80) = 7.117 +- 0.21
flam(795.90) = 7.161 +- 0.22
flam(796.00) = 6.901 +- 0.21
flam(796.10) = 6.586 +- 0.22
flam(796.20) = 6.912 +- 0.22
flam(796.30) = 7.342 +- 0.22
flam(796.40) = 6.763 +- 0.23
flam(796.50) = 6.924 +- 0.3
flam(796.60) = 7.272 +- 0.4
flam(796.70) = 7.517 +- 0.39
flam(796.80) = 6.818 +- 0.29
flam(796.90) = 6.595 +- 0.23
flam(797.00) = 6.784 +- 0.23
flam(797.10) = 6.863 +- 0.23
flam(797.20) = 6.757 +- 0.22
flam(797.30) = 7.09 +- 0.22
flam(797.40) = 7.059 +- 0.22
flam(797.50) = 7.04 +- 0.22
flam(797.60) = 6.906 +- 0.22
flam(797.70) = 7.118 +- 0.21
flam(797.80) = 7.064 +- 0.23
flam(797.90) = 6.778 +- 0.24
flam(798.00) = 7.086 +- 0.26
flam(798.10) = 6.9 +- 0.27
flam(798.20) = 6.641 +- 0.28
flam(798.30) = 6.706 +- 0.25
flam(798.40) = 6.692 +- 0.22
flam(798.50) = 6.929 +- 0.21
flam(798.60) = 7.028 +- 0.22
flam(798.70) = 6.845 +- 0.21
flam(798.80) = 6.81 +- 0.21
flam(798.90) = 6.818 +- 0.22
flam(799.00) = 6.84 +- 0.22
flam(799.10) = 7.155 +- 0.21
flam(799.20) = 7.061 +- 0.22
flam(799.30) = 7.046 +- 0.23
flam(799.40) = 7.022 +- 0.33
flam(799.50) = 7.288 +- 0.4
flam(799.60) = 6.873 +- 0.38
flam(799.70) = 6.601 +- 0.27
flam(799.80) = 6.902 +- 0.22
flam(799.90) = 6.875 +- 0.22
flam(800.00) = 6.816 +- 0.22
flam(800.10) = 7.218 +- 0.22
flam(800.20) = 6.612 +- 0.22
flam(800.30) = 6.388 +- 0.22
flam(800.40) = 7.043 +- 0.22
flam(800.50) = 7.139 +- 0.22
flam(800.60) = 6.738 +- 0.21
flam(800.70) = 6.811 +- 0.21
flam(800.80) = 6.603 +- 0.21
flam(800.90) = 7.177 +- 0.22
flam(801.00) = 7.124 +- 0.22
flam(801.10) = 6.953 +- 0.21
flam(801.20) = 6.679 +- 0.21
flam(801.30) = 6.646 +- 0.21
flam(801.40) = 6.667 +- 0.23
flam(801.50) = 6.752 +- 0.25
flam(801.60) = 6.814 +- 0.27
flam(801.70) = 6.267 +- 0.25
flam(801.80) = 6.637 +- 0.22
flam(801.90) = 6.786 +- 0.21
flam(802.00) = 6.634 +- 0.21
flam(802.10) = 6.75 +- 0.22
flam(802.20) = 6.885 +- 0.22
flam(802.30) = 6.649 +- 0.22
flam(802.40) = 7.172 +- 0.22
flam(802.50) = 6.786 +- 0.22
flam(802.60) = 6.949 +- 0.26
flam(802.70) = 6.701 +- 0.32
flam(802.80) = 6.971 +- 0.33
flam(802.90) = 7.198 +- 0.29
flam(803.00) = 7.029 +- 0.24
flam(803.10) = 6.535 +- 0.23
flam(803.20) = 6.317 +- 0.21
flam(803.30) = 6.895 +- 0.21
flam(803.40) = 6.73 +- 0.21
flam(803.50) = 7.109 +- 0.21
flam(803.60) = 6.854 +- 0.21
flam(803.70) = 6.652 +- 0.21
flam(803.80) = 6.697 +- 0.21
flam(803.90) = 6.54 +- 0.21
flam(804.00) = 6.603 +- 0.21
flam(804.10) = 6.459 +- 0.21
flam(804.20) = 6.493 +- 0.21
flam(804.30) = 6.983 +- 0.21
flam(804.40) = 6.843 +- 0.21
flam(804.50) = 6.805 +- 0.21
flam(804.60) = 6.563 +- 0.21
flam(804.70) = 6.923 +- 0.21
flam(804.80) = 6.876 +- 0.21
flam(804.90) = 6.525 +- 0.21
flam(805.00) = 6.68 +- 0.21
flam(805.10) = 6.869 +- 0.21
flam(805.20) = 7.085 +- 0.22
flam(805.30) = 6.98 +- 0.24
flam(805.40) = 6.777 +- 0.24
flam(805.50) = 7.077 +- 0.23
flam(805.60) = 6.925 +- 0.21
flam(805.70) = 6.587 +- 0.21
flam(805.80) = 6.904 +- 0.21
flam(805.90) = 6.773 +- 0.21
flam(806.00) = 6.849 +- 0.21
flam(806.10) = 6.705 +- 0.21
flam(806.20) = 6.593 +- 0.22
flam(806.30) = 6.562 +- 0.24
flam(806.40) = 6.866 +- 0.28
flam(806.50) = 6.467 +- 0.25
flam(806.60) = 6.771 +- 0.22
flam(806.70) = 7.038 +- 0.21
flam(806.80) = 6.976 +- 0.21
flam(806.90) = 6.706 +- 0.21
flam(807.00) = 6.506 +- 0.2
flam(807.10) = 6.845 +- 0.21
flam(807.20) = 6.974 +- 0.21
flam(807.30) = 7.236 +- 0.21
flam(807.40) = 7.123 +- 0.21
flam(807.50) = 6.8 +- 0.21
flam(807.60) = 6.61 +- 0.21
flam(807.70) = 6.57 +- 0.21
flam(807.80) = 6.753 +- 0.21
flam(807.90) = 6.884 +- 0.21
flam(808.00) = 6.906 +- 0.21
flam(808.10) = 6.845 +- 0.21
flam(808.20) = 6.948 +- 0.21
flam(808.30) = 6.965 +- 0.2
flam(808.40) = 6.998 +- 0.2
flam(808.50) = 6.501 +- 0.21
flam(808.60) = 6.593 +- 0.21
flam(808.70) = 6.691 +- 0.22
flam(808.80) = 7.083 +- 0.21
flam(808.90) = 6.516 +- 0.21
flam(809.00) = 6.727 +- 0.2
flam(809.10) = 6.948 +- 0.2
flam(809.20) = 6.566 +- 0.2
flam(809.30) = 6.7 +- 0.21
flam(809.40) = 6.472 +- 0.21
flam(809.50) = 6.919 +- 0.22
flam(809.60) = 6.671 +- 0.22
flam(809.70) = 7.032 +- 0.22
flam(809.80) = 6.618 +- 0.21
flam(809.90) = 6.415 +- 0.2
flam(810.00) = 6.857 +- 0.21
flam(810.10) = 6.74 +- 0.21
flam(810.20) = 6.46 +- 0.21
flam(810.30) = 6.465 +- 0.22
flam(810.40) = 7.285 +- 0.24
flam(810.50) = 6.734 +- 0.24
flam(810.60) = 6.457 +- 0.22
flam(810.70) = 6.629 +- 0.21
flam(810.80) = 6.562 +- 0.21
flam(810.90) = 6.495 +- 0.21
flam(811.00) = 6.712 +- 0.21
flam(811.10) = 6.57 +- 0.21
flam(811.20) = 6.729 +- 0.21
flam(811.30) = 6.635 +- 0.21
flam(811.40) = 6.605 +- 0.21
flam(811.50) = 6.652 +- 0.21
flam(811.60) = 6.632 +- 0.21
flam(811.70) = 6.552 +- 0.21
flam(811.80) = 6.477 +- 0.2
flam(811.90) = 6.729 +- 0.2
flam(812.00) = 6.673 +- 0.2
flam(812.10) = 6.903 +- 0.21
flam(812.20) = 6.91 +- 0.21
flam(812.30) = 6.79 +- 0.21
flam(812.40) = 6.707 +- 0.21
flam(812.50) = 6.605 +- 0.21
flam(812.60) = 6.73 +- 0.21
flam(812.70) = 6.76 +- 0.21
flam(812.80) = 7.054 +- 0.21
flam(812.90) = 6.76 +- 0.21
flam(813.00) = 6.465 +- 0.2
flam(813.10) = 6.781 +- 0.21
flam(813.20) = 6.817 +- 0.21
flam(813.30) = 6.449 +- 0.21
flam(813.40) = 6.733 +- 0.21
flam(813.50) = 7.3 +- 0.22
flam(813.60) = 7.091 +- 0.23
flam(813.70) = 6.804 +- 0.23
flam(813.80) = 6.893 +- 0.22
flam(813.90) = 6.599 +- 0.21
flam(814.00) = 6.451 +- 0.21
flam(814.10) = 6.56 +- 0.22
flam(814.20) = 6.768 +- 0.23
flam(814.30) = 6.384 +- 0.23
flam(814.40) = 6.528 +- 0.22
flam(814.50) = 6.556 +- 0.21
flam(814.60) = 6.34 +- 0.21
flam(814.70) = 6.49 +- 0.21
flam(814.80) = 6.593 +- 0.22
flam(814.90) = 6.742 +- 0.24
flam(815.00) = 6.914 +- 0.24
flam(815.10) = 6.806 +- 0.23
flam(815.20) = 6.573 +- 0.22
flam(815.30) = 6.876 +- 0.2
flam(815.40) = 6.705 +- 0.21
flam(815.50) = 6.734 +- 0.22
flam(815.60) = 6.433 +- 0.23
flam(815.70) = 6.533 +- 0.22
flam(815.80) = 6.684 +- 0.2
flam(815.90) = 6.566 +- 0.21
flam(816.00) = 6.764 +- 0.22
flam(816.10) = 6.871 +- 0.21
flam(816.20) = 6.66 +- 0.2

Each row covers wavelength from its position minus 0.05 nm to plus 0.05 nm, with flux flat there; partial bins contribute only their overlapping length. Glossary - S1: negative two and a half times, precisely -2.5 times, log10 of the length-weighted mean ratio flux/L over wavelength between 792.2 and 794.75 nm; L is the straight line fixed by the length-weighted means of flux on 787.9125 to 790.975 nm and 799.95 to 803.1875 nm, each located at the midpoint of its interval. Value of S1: 0.01 mag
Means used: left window 6.98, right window 6.81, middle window 6.89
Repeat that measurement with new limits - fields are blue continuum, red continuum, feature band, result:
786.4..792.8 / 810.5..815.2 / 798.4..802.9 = 0.002 mag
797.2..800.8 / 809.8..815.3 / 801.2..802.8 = 0.018 mag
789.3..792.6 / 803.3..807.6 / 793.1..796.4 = 0.015 mag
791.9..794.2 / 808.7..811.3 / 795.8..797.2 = -0.005 mag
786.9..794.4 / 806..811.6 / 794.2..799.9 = 0.002 mag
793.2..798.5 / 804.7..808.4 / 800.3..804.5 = 0.011 mag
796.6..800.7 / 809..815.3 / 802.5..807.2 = 0.005 mag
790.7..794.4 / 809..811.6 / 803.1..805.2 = 0.011 mag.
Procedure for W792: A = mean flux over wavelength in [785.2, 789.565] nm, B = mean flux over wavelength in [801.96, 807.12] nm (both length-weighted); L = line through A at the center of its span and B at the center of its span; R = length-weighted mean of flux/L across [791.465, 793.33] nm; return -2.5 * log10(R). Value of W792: -0.01 mag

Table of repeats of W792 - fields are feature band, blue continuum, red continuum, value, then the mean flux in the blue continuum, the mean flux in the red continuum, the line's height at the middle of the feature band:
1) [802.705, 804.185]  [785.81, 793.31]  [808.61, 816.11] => 0.01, 7.03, 6.69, 6.83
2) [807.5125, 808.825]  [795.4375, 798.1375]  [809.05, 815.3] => 0.00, 6.97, 6.69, 6.77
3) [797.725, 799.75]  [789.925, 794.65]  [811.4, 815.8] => -0.01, 6.96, 6.69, 6.88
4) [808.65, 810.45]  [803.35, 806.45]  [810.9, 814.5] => 0.00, 6.77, 6.7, 6.73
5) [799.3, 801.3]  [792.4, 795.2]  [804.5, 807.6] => 0.00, 6.9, 6.82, 6.86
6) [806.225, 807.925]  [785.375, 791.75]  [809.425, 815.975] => -0.01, 7.03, 6.69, 6.77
